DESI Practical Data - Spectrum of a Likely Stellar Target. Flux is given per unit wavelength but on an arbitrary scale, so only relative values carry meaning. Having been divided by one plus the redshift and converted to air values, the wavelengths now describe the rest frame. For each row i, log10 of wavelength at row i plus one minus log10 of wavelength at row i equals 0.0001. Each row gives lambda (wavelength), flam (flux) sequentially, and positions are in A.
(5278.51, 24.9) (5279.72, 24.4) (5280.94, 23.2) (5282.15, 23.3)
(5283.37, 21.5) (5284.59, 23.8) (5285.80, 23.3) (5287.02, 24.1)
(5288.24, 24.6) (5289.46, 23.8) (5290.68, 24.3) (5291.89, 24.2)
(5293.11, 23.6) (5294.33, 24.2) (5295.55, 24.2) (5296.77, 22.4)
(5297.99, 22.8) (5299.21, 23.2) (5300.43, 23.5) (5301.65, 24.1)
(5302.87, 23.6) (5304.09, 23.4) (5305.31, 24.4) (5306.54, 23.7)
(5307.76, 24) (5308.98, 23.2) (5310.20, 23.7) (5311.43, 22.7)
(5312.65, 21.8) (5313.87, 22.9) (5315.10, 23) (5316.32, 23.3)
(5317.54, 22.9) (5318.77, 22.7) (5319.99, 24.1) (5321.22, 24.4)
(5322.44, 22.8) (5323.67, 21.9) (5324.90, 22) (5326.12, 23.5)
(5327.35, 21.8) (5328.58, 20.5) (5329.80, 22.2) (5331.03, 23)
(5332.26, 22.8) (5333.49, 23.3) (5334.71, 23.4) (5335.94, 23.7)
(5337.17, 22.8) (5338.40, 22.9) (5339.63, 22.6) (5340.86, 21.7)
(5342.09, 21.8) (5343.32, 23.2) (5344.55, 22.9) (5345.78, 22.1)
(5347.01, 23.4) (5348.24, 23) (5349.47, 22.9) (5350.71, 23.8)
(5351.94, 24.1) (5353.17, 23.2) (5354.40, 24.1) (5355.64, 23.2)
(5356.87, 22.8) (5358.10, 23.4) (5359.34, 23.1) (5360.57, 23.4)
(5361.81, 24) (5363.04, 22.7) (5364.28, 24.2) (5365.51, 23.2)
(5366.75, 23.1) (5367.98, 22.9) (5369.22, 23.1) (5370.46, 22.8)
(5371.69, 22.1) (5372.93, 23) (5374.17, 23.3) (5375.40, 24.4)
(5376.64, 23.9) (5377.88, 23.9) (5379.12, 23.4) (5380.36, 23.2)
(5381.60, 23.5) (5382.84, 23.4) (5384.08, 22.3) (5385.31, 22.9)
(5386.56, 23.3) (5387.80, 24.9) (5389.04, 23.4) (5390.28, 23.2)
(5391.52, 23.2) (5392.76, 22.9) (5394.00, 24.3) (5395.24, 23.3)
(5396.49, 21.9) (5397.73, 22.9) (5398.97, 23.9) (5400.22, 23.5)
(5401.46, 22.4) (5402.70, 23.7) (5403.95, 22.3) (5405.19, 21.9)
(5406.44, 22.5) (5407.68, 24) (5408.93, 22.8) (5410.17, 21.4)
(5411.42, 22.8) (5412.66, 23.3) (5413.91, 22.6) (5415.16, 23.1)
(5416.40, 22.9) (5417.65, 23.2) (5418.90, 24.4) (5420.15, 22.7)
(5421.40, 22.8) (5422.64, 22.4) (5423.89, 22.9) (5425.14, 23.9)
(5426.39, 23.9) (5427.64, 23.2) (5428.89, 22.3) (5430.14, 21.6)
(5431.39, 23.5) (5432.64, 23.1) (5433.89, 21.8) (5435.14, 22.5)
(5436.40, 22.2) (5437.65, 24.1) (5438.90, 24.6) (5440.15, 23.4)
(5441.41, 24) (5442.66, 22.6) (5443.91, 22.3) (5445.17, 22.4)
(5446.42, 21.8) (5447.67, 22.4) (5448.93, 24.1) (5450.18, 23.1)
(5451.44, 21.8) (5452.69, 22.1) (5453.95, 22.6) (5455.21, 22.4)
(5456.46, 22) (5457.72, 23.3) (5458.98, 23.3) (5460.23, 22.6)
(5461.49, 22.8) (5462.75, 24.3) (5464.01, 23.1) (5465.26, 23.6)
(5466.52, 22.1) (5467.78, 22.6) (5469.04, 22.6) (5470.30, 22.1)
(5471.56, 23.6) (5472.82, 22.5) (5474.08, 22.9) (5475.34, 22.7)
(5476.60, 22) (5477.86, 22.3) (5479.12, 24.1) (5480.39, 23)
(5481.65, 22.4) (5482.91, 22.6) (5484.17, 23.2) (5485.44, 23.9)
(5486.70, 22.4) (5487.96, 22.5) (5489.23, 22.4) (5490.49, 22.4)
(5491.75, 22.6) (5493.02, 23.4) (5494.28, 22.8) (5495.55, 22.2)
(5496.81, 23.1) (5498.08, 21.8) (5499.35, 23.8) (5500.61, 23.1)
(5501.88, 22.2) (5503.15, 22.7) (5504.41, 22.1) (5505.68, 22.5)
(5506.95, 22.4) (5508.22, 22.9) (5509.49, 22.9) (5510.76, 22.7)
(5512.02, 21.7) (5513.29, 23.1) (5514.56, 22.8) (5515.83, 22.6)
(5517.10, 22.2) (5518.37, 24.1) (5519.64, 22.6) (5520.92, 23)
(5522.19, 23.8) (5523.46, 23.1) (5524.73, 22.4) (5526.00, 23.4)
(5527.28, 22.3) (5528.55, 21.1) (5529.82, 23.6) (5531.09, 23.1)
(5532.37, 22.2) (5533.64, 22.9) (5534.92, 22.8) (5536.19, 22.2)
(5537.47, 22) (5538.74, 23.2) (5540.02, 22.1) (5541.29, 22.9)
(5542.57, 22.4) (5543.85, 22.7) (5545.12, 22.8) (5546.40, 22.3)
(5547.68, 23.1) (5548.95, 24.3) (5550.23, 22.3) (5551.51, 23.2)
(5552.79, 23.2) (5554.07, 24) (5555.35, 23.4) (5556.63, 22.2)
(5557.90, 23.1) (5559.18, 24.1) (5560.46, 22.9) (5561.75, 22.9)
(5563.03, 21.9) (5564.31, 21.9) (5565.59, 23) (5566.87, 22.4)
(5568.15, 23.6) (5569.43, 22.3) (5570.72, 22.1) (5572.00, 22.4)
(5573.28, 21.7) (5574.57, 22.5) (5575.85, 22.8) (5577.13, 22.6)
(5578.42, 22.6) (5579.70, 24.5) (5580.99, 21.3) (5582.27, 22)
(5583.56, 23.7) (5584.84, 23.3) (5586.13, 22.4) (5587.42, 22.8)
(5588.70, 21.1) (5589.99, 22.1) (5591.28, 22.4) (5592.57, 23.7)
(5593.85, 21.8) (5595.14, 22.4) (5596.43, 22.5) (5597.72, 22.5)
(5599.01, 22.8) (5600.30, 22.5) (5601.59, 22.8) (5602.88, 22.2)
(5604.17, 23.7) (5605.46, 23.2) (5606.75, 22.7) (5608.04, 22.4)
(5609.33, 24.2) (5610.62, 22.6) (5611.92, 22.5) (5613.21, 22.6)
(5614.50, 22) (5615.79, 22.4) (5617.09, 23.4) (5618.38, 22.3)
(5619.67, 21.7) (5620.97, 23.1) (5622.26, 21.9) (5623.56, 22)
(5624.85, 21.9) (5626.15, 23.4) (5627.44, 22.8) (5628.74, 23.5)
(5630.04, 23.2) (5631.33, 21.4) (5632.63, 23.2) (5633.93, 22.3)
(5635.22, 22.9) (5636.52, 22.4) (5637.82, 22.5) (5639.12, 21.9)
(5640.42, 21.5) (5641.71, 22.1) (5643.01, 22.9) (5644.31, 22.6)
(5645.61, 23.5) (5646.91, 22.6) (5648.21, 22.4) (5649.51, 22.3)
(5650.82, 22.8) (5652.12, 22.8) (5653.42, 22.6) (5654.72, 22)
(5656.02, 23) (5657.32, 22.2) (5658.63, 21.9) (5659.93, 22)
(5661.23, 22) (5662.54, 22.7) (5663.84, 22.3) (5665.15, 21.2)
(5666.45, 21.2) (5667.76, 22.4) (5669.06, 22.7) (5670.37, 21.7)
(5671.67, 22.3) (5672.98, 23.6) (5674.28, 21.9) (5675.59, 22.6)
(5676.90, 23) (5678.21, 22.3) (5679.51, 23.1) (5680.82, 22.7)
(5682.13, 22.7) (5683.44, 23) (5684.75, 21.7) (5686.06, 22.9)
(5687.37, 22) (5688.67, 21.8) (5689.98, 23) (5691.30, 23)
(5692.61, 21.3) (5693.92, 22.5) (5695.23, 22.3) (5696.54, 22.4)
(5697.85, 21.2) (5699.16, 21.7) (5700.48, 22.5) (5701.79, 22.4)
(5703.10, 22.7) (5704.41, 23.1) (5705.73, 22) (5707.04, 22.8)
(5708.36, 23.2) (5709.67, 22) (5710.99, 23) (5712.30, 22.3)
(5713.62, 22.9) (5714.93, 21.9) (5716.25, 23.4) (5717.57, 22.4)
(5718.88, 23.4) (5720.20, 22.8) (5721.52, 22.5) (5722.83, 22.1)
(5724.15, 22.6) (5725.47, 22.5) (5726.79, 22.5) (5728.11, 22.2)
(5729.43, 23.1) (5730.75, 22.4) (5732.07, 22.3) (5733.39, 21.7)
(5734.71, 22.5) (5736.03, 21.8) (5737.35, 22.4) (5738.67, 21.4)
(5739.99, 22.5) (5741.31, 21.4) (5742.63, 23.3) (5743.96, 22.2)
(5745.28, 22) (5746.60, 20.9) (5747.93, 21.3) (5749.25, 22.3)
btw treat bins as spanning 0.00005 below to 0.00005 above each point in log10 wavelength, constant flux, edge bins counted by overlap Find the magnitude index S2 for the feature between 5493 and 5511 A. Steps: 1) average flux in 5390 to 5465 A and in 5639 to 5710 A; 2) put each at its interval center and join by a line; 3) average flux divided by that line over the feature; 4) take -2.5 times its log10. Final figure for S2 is 0.00 mag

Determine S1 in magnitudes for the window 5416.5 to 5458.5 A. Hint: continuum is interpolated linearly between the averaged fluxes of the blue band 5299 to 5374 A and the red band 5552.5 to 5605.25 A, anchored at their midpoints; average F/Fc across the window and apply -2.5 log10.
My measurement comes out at 0.00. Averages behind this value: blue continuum 23.1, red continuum 22.7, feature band 22.9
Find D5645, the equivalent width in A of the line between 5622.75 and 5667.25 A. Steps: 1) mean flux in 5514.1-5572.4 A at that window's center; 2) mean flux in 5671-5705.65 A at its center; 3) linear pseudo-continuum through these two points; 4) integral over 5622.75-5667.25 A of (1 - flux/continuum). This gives 0.3 A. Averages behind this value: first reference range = 22.8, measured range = 22.4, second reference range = 22.4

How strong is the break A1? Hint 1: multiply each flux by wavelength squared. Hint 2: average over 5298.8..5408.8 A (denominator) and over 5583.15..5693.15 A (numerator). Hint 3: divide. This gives 1.08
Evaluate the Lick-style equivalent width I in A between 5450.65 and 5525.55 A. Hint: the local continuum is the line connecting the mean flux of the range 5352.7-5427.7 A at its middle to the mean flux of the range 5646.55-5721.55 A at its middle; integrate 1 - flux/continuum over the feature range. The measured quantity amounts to 0.6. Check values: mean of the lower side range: 23.2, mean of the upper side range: 22.4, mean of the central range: 22.8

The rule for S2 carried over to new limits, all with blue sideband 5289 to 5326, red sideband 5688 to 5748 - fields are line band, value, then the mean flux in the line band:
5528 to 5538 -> 0.01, 22.5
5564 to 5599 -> 0.01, 22.5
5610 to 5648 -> 0.00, 22.5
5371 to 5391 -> -0.01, 23.4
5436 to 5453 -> 0.00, 23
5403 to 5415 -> 0.02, 22.7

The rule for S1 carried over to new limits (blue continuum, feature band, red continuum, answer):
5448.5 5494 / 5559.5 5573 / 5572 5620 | 0.01 mag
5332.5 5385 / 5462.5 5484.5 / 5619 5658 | 0.00 mag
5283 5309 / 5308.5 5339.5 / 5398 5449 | 0.03 mag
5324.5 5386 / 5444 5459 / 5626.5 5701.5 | 0.01 mag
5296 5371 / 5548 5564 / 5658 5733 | -0.02 mag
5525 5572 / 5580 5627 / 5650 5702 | 0.00 mag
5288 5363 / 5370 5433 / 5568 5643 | 0.00 mag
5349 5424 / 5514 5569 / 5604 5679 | 0.00 mag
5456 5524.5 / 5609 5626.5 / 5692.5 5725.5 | 0.00 mag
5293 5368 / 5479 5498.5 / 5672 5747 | 0.00 mag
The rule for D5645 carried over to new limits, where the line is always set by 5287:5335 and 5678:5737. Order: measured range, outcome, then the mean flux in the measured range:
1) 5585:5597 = 0.2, 22.4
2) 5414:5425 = 0.0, 23.1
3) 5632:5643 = 0.1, 22.4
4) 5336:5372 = 0.1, 23.1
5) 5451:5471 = 0.2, 22.7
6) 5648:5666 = 0.2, 22.3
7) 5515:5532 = 0.0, 22.9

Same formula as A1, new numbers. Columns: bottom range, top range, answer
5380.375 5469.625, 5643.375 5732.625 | 1.07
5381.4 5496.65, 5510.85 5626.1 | 1.04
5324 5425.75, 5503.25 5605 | 1.05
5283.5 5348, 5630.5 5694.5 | 1.10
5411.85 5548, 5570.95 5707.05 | 1.04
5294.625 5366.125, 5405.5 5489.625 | 1.03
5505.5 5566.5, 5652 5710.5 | 1.03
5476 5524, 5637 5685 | 1.04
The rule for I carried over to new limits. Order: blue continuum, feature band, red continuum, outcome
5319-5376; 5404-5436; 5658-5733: 0.06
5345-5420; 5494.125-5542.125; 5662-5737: 0.36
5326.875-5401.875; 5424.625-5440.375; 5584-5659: -0.07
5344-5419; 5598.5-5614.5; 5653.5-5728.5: -0.14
